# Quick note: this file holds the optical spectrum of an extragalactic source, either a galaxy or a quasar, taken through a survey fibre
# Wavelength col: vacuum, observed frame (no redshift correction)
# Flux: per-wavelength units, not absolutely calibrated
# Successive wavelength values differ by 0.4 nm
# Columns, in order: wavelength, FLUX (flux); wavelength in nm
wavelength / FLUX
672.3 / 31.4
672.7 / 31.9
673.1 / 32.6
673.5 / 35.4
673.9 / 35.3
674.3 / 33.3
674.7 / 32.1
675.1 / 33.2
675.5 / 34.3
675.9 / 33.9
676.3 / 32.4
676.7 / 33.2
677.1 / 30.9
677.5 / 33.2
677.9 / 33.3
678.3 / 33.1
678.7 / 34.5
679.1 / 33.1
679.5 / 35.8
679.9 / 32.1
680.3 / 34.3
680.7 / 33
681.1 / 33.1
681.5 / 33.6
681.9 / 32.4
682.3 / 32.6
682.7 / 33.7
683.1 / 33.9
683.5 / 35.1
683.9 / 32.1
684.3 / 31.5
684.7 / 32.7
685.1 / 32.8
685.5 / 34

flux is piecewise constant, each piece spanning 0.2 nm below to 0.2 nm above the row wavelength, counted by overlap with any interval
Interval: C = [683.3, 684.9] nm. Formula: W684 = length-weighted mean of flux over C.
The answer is 32.9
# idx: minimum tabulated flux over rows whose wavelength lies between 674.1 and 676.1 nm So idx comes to 32.1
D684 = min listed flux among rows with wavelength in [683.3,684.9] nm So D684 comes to 31.5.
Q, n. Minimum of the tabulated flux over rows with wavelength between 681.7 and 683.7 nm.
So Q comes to 32.4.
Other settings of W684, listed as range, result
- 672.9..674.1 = 34.4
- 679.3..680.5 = 34.1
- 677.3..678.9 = 33.5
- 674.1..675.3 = 32.9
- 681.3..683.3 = 33.2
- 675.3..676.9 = 33.4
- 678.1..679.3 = 33.6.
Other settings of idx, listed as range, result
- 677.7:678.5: 33.1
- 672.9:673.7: 32.6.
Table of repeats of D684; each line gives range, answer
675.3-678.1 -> 30.9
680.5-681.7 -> 33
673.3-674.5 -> 33.3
